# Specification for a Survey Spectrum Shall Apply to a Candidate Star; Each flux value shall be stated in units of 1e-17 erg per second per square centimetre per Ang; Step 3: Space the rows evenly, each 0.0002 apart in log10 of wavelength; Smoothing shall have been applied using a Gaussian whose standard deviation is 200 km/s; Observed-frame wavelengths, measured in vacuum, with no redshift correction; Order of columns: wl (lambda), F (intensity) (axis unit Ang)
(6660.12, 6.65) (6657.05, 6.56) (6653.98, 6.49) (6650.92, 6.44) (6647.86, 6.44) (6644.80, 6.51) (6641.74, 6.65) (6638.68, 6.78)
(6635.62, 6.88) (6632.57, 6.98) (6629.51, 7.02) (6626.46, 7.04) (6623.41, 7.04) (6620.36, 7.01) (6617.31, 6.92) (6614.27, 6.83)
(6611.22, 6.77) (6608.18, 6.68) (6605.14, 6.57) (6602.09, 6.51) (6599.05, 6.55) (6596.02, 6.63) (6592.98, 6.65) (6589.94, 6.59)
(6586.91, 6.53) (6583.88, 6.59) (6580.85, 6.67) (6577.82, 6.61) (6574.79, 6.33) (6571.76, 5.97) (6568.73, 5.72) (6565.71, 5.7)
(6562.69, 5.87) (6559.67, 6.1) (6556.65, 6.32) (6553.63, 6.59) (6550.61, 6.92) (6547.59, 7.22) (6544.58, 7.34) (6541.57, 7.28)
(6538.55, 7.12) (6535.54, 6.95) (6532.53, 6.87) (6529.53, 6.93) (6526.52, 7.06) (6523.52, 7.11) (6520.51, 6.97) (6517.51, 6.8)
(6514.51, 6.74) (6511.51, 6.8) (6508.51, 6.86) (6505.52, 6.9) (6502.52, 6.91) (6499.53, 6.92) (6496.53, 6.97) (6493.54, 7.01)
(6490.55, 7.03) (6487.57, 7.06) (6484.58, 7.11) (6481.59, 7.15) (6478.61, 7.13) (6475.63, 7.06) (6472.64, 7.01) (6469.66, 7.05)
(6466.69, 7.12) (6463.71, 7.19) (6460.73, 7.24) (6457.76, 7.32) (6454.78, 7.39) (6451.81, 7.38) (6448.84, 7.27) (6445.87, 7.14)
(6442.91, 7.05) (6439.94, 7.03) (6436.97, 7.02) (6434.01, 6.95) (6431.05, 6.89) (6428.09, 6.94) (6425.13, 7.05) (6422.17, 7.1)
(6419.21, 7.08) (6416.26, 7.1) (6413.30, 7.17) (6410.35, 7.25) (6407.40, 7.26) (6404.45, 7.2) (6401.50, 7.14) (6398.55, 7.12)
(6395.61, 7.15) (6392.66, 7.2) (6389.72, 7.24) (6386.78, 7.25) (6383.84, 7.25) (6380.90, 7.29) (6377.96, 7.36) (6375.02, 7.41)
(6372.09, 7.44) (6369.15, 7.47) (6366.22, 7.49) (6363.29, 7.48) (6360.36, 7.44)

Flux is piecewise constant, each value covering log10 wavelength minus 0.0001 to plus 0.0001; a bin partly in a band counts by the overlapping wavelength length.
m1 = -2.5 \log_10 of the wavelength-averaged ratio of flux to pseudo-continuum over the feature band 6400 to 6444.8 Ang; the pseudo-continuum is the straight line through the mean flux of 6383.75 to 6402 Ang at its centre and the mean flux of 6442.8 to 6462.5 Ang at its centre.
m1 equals 0.023 mag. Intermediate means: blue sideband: 7.19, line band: 7.08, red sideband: 7.27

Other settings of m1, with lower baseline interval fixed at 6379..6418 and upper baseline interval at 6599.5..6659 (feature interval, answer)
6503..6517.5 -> 0.024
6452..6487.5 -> -0.016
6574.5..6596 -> 0.039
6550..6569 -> 0.118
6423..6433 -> 0.027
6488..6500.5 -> 0.003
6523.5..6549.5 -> -0.026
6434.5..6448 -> 0.008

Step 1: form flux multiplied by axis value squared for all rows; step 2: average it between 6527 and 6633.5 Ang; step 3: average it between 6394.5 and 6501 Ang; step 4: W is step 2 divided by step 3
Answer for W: 0.98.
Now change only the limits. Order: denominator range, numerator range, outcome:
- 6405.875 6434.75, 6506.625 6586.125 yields 0.98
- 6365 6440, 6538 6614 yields 0.96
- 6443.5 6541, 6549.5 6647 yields 0.96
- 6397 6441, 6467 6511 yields 1.01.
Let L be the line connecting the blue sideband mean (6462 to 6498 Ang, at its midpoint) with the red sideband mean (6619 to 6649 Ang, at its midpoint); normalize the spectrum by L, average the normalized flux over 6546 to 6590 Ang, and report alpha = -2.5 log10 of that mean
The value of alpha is 0.09 mag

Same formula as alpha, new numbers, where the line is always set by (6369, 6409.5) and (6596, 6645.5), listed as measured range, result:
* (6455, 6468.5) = -0.017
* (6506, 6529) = 0.015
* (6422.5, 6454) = 0.012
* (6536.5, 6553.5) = -0.026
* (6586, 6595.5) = 0.042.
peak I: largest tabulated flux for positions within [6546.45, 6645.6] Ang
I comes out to 7.22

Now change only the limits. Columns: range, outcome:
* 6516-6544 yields 7.28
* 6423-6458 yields 7.39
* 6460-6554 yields 7.34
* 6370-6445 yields 7.44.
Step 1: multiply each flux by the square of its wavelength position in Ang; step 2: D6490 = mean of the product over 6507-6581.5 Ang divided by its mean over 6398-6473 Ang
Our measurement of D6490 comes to 0.97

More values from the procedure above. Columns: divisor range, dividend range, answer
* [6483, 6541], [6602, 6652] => 1.01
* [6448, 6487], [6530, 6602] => 0.94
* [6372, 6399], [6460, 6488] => 1.01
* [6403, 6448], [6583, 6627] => 1.00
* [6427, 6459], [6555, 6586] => 0.90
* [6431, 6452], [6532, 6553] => 1.03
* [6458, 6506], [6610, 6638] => 1.03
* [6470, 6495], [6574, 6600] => 0.96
